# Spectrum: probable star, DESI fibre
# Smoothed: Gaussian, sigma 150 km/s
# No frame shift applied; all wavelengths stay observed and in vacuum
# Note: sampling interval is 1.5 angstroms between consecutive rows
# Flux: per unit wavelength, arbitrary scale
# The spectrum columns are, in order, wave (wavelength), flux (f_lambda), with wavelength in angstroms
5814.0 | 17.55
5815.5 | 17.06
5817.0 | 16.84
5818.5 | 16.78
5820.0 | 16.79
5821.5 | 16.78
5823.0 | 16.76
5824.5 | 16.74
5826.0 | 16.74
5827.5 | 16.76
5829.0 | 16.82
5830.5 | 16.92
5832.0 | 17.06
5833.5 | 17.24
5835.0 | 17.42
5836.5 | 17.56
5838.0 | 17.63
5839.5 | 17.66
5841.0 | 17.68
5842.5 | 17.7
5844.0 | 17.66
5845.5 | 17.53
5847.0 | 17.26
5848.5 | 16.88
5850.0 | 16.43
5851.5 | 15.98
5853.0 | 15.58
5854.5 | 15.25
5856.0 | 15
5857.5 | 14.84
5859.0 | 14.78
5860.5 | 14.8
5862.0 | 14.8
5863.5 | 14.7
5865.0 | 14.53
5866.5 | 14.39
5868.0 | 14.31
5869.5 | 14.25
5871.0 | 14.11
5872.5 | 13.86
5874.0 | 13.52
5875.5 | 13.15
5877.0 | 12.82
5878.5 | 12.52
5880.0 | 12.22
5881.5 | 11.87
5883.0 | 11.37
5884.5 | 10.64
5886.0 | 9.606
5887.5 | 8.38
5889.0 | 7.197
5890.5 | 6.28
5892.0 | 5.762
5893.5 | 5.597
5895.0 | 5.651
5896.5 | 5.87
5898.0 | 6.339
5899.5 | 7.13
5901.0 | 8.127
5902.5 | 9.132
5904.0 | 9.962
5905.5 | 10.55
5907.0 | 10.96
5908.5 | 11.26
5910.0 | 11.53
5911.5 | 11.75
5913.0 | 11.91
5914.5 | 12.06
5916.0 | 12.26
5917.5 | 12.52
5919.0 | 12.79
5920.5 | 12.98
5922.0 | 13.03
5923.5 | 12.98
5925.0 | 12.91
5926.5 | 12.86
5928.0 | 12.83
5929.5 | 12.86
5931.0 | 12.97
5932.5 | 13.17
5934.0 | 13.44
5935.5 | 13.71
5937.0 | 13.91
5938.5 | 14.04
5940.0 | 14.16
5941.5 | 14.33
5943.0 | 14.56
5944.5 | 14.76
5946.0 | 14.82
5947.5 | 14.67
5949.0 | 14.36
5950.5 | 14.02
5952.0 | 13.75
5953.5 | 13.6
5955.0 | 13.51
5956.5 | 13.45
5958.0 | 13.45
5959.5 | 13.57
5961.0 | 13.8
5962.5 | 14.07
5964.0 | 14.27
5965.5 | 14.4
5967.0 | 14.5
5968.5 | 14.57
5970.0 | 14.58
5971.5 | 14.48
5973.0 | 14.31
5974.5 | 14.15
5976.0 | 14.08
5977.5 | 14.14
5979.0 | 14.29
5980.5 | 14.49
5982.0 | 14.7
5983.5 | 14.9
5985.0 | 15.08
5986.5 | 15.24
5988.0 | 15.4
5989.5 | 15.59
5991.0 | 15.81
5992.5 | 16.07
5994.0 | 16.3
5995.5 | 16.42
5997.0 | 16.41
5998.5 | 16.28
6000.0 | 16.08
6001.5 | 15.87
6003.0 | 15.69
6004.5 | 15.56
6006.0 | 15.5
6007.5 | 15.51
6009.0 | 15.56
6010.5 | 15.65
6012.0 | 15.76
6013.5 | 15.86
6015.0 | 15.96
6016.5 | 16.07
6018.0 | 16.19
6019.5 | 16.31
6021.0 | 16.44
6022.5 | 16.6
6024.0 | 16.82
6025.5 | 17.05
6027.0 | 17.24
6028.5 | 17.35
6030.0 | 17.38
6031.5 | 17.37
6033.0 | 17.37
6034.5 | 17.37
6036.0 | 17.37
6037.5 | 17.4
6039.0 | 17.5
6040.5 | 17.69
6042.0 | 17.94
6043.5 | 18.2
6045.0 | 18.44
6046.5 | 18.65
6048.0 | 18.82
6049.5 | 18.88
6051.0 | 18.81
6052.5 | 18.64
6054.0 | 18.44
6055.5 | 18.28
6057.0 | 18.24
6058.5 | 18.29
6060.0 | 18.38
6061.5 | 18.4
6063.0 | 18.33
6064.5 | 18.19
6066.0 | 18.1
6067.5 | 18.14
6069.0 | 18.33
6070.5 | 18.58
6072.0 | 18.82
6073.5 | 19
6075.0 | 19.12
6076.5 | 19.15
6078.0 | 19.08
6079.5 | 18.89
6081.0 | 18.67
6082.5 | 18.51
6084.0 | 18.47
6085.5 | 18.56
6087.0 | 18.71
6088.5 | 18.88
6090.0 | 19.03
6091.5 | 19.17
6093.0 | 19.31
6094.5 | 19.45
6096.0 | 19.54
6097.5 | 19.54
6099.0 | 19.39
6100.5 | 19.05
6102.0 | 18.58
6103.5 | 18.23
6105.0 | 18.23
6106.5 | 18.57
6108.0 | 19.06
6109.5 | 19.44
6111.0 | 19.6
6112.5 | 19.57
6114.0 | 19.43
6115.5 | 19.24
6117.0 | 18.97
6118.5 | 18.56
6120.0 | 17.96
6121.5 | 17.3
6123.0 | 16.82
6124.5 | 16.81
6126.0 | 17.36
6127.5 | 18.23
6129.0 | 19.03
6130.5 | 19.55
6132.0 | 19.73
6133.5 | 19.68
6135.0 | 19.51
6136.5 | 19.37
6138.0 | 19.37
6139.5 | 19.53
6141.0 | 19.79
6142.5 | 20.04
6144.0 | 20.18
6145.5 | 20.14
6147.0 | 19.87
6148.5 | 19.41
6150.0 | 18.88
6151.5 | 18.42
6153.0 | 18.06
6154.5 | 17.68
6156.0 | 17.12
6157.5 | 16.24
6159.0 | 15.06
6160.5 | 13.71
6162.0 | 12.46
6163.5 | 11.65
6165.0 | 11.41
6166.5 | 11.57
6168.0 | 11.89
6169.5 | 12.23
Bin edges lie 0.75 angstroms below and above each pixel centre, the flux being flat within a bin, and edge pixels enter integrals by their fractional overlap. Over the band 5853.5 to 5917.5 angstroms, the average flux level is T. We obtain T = 11.3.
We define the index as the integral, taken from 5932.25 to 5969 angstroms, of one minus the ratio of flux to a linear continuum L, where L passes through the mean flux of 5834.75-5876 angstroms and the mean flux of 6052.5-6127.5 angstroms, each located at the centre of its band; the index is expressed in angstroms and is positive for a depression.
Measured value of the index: 6.18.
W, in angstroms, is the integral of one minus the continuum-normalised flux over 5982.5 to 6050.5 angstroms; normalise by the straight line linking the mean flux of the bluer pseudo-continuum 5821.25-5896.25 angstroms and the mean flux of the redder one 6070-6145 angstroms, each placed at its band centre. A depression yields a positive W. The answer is 2.37 angstroms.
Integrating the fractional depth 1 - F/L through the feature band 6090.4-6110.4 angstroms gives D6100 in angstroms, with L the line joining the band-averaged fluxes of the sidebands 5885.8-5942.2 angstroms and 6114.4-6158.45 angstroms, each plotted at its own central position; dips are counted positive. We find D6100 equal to -1.9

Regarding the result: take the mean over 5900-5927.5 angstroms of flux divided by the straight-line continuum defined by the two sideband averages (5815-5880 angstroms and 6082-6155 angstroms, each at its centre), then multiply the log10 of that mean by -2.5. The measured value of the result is 0.389 mag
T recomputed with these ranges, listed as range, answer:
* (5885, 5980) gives 12.2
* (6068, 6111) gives 18.9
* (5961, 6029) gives 15.5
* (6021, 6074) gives 18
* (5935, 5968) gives 14.1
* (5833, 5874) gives 15.9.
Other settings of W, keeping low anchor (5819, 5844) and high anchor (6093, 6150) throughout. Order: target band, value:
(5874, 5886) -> 3.74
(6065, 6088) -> 0.08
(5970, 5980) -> 2.11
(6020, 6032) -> 0.92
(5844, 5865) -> 1.93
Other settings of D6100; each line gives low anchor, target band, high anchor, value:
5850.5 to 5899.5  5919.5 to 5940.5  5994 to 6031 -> 0.5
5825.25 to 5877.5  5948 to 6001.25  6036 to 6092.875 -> 8.2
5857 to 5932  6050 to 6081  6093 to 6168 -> -4.5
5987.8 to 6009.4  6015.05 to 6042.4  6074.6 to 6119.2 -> -0.3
